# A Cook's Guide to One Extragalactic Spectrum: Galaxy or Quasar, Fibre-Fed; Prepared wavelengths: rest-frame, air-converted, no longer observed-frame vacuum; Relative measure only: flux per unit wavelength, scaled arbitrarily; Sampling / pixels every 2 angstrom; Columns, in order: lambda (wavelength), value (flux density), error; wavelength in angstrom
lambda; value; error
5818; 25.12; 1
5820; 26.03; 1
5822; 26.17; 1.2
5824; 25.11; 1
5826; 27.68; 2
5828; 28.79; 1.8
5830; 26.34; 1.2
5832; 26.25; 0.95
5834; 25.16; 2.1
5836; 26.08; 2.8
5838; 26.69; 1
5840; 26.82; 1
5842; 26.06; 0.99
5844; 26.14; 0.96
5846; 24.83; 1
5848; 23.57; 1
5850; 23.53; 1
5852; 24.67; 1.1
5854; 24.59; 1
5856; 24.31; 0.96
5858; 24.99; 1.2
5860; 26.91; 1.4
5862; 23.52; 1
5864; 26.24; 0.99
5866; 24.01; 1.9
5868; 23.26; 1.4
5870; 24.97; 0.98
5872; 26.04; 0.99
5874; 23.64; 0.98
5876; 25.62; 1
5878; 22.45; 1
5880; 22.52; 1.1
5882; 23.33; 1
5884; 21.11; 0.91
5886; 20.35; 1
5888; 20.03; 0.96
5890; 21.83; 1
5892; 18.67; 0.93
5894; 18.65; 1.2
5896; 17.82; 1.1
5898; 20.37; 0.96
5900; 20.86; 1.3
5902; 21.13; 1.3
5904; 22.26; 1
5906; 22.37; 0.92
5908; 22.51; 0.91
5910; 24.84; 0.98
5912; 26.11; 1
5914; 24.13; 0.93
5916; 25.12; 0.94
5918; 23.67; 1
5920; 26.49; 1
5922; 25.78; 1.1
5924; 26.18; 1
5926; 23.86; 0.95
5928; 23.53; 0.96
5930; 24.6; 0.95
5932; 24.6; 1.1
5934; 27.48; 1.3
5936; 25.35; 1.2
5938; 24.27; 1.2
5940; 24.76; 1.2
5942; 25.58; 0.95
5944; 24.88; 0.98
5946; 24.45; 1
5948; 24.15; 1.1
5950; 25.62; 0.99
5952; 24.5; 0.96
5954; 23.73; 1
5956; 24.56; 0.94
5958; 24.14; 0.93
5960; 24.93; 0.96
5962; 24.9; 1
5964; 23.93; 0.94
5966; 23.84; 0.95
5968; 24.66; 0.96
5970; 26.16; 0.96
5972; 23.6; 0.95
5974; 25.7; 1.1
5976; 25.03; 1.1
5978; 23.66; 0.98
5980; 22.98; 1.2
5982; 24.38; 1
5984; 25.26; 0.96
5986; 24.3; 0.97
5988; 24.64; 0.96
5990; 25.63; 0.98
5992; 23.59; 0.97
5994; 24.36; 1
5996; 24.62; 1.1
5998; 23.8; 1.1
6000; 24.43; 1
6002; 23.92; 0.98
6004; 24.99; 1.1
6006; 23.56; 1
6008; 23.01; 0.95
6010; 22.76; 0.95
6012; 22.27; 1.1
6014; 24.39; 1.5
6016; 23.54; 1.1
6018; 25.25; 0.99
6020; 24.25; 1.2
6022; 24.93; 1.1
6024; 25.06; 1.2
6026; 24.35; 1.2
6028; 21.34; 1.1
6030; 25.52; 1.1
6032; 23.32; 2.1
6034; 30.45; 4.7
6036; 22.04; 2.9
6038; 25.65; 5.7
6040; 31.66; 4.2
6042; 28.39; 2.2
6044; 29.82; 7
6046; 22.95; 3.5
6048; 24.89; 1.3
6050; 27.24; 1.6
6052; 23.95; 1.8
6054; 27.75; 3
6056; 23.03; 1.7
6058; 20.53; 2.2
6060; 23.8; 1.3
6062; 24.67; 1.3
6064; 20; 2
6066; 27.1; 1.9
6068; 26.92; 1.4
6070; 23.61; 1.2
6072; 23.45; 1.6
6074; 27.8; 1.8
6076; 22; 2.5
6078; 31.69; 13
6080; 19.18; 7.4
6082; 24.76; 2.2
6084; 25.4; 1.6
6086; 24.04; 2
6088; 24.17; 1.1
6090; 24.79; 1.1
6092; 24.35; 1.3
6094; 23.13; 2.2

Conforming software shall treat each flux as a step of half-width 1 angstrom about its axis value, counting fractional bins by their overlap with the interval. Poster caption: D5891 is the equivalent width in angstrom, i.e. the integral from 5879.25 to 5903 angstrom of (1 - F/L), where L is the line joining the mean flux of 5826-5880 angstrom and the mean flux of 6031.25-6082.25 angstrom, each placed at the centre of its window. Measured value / 4.4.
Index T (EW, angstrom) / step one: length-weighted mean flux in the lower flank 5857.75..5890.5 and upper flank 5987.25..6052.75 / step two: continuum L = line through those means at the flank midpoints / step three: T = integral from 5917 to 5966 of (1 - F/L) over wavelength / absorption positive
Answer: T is -1.30 angstrom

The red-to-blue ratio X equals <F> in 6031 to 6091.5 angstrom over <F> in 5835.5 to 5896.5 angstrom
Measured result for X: 1.06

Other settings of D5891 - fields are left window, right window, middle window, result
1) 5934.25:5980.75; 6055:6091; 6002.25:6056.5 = -1.43 angstrom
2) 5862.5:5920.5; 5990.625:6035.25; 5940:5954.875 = -0.81 angstrom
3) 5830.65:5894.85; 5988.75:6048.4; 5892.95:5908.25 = 2.24 angstrom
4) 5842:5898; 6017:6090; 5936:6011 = -0.56 angstrom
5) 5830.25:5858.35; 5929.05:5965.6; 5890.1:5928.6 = 3.30 angstrom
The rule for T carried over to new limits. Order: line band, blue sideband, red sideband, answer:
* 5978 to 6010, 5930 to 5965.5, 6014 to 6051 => 1.32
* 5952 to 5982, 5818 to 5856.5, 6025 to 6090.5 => 1.07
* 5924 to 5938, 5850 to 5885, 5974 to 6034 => -0.41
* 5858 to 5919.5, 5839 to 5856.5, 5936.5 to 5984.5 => 4.82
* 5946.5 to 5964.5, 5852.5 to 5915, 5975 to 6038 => -0.62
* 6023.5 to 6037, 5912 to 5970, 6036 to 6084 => 0.29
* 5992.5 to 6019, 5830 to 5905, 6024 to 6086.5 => 0.82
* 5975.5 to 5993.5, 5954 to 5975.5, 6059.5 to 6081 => 0.17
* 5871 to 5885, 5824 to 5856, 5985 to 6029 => 1.01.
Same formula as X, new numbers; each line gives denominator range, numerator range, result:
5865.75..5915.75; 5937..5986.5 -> 1.10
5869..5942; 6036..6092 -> 1.08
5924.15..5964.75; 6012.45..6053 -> 1.03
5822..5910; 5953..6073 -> 1.03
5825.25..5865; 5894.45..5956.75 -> 0.94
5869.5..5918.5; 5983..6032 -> 1.08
